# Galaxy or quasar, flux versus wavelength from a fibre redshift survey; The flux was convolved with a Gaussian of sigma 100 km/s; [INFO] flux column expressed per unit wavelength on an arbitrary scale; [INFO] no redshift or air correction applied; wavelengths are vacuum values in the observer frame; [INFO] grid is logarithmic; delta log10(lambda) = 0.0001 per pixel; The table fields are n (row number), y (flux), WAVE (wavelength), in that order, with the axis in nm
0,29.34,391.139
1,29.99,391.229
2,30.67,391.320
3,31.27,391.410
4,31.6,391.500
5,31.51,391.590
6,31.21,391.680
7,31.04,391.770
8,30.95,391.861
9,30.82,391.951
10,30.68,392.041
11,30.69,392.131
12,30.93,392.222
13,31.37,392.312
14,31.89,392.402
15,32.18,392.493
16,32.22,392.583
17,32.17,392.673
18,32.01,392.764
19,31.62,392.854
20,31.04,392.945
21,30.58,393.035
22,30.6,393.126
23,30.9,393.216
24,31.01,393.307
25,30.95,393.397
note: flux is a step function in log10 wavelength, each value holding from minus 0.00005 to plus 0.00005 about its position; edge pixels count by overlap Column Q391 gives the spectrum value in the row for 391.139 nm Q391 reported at 29.34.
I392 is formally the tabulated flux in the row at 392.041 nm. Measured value 30.68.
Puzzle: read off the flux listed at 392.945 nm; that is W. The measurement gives 31.04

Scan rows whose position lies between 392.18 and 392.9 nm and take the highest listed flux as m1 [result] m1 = 32.22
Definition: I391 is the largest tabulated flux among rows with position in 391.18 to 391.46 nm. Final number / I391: 31.27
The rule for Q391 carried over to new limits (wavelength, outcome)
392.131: 30.69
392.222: 30.93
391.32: 30.67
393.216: 30.9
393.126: 30.6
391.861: 30.95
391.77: 31.04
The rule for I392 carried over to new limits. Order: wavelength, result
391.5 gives 31.6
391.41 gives 31.27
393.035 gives 30.58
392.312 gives 31.37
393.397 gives 30.95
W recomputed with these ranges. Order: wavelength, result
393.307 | 31.01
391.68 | 31.21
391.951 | 30.82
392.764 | 32.01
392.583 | 32.22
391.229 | 29.99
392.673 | 32.17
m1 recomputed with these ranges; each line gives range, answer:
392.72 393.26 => 32.01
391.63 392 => 31.21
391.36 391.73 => 31.6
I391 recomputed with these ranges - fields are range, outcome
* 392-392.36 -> 31.37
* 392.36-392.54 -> 32.18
